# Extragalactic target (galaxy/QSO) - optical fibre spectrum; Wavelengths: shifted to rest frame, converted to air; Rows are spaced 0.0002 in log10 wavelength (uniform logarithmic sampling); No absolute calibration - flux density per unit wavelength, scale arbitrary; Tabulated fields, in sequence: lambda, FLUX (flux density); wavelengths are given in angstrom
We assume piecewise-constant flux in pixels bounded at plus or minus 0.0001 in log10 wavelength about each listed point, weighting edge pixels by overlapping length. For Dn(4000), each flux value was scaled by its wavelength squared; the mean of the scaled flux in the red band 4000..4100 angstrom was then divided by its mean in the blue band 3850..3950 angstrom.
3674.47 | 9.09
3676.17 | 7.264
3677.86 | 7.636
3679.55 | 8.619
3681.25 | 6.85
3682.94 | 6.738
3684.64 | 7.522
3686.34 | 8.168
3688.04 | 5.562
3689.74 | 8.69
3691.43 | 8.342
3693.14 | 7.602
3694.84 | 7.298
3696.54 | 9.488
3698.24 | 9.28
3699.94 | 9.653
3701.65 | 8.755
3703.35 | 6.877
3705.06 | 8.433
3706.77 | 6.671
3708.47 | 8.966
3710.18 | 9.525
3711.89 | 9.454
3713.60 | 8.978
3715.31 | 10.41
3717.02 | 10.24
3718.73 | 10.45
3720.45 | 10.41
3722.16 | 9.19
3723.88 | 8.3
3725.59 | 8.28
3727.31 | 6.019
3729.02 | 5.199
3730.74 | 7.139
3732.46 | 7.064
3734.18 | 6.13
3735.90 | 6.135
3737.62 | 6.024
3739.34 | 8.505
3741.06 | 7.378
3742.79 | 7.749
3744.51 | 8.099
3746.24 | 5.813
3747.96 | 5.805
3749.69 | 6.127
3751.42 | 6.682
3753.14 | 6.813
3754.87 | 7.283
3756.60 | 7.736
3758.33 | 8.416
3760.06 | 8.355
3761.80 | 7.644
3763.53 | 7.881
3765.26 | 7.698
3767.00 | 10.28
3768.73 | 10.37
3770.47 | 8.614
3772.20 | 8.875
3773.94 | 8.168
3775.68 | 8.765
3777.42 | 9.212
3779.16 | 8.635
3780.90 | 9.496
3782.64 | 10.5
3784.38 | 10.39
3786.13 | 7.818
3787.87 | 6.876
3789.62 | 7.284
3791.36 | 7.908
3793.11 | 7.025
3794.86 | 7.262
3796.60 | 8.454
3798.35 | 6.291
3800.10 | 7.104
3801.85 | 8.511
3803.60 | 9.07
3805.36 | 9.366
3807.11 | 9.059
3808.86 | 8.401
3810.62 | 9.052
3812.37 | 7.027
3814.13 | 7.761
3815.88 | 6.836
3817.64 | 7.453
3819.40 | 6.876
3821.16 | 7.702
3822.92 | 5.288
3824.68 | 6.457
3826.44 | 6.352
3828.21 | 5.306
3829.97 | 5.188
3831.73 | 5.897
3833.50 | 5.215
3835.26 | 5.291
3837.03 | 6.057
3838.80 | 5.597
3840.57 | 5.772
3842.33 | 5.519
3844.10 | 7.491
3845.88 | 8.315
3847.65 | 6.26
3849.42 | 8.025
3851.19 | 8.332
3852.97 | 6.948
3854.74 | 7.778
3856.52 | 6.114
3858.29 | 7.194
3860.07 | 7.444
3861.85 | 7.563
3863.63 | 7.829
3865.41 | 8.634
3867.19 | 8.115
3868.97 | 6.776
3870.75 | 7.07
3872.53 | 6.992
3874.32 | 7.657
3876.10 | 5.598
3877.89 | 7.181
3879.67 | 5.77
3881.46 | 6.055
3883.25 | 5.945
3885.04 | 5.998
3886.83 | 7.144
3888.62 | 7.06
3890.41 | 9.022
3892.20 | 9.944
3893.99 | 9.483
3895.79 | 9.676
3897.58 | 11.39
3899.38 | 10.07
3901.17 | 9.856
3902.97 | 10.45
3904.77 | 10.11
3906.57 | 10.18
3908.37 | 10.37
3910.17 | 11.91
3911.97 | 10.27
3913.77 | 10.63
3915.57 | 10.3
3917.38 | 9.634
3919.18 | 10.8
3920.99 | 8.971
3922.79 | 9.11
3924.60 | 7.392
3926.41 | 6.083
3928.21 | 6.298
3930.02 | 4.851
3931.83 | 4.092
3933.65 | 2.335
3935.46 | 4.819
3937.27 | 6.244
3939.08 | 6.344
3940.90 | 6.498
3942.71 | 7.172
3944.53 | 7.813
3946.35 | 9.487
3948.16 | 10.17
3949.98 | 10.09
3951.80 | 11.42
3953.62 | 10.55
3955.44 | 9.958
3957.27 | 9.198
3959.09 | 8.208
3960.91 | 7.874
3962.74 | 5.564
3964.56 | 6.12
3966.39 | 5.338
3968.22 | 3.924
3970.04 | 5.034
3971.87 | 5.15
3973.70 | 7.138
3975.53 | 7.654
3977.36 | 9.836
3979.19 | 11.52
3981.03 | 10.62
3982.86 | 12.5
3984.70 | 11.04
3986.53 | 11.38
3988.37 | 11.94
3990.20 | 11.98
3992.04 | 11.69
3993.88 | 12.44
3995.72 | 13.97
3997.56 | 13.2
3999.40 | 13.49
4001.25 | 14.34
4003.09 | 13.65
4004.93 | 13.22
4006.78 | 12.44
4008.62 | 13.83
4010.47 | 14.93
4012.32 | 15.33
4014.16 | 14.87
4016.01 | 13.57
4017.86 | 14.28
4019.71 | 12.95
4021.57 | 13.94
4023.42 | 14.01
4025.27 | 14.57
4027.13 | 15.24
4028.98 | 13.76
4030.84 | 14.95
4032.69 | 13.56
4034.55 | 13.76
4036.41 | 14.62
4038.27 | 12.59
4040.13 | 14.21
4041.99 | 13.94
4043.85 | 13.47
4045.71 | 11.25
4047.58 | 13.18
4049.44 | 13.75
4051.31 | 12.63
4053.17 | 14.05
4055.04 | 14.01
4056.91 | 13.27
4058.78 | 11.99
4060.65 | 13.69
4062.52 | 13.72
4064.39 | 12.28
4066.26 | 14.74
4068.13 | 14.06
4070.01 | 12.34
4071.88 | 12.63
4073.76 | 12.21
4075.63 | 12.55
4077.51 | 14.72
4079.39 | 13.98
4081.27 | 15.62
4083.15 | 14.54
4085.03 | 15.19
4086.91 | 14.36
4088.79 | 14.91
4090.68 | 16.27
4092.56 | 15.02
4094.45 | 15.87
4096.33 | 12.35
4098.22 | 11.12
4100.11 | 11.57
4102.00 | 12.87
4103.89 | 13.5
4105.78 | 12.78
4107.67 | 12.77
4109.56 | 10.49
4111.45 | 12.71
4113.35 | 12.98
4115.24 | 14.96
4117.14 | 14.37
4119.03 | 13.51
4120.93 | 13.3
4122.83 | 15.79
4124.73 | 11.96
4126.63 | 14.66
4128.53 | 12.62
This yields 1.87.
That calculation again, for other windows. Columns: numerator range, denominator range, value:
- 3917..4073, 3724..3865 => 1.65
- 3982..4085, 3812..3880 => 2.18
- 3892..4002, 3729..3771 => 1.36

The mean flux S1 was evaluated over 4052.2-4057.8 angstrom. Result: 13.8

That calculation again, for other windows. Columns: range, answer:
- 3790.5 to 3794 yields 7.45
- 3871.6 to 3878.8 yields 6.86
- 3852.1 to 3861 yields 7.1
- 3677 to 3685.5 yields 7.47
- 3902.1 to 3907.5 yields 10.2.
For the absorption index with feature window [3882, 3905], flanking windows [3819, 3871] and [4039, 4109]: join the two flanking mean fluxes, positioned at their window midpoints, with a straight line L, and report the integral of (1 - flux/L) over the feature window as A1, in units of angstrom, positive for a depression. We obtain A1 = -1.8 angstrom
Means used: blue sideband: 6.74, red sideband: 13.5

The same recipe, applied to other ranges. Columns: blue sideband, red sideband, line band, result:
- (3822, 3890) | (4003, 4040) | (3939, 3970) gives 8.6 angstrom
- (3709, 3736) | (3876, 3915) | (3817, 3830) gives 3.4 angstrom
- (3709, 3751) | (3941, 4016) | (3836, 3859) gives 5.6 angstrom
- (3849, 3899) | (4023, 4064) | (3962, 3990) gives 7.1 angstrom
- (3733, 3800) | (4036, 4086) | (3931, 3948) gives 7.5 angstrom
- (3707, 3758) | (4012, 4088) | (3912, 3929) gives 3.6 angstrom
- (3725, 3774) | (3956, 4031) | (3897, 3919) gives -1.0 angstrom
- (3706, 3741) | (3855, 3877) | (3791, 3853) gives 3.9 angstrom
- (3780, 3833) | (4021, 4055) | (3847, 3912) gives 9.6 angstrom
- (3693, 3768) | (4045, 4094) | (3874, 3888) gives 5.5 angstrom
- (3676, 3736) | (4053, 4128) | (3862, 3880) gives 5.6 angstrom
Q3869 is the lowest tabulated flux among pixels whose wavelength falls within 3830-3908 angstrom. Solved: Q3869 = 5.215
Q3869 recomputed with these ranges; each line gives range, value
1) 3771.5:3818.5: 6.291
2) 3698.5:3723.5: 6.671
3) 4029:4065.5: 11.25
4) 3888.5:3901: 7.06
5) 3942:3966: 5.564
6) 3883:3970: 2.335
